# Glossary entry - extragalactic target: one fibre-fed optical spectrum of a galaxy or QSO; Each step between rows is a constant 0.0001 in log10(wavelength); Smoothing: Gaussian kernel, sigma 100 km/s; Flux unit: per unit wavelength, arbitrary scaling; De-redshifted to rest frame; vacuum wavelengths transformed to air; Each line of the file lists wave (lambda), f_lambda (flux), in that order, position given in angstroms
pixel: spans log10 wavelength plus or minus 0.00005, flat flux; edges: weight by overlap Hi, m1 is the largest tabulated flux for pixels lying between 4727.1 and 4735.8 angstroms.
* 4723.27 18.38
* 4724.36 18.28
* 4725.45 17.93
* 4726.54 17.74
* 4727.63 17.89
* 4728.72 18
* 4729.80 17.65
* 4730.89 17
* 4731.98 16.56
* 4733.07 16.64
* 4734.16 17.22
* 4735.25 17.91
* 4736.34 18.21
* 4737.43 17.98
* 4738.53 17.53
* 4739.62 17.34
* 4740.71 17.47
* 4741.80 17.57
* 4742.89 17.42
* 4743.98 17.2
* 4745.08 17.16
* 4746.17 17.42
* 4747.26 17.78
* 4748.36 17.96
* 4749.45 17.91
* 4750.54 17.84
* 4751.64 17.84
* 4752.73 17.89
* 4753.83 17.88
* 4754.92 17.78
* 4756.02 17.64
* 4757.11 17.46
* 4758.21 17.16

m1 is 18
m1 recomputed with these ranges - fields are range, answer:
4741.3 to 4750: 17.96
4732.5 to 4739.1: 18.21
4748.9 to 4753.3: 17.91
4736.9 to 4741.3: 17.98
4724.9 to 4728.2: 17.93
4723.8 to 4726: 18.28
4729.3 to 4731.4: 17.65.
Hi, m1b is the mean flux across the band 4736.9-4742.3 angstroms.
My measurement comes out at 17.6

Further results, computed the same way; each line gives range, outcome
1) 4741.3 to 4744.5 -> 17.4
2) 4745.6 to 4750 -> 17.8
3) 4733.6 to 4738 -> 17.8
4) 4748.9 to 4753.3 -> 17.9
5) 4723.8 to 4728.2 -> 17.9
